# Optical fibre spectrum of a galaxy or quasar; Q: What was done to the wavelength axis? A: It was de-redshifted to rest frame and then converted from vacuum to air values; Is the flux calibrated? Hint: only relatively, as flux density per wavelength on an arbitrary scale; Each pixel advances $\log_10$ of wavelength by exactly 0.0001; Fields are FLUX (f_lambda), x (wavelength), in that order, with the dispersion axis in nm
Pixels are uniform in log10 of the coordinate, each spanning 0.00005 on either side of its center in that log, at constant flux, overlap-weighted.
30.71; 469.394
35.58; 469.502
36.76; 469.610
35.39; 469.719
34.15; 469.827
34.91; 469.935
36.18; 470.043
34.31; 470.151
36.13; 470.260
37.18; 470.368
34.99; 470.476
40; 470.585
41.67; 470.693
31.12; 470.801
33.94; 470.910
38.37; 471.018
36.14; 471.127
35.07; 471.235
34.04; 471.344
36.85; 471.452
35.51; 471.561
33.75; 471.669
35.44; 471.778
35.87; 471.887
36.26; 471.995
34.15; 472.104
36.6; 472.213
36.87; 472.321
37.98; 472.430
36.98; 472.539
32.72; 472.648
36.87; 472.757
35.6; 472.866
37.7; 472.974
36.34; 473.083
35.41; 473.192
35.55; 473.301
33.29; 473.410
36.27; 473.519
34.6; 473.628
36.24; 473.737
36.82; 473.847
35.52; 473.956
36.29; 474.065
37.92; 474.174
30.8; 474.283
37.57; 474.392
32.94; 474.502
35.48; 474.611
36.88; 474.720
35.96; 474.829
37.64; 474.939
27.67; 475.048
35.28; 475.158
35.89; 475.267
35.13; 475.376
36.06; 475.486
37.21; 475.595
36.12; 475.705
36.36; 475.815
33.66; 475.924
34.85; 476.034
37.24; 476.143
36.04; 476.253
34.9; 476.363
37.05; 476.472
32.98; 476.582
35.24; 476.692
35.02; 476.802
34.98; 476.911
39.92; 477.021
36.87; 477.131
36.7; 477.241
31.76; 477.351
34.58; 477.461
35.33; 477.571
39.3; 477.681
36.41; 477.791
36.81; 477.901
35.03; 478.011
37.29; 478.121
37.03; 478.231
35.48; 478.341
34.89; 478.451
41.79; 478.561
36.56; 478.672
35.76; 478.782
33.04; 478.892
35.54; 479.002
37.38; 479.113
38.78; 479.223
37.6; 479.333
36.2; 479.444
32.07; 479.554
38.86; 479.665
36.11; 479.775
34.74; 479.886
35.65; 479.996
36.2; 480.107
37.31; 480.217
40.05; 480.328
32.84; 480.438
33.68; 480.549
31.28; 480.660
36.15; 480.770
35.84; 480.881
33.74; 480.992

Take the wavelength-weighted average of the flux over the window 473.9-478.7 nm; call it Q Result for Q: 35.8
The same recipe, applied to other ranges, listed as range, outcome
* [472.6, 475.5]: 35.3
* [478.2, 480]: 36.3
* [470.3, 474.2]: 36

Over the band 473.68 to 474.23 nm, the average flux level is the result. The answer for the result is 36.5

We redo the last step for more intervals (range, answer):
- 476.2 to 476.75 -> 35.2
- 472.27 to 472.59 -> 37.2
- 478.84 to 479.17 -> 35.4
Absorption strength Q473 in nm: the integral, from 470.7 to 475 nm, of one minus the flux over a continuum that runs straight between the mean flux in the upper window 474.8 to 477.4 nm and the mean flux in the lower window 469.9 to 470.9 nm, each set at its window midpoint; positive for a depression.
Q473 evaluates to 0.02 nm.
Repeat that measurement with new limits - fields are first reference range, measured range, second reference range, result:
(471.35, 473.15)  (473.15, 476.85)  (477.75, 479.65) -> 0.08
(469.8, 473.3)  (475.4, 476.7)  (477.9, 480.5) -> 0.02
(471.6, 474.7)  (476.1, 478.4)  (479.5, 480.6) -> -0.02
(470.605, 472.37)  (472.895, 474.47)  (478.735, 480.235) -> 0.01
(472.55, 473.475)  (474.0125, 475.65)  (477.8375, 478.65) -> 0.03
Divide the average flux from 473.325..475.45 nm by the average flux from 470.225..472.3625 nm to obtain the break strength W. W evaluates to 0.98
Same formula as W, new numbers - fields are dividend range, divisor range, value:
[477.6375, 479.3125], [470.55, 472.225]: 1.02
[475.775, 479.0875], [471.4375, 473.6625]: 1.01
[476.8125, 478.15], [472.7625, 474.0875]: 1.01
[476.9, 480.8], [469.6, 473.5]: 1.01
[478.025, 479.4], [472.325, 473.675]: 1.02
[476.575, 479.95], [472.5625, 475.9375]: 1.02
